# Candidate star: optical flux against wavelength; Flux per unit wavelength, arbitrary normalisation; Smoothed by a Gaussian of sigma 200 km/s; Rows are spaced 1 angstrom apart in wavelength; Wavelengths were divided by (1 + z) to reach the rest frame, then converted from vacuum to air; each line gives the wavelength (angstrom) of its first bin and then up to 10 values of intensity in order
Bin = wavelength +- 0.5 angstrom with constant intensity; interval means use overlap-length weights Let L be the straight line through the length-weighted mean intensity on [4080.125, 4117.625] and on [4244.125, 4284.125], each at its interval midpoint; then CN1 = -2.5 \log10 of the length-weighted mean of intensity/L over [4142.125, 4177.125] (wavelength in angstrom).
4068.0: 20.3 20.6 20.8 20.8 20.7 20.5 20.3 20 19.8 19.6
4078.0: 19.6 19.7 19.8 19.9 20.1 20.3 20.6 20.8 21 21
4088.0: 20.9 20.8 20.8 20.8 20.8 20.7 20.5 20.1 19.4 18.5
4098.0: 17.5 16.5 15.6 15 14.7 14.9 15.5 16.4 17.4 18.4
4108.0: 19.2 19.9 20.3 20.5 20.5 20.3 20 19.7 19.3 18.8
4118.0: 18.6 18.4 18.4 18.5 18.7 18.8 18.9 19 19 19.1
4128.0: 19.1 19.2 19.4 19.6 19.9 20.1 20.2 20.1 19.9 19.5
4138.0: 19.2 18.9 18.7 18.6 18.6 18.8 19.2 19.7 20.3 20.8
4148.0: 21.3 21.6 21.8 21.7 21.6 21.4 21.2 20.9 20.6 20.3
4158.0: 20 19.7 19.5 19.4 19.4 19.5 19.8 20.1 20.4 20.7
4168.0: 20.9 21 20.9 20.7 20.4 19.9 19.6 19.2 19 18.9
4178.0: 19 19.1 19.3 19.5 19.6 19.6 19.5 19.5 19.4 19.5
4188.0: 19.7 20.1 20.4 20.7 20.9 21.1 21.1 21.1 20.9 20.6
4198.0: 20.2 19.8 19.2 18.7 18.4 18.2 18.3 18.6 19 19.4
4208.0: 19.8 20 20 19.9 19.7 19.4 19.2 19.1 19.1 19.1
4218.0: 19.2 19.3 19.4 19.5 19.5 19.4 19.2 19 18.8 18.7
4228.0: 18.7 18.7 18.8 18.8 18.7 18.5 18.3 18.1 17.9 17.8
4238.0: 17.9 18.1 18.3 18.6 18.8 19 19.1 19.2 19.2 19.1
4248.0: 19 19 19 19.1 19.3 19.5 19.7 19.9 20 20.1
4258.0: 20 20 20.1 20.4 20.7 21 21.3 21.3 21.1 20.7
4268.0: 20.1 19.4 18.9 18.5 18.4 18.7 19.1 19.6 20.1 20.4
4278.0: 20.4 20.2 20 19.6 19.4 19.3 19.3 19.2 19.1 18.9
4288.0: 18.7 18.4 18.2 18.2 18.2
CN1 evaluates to -0.05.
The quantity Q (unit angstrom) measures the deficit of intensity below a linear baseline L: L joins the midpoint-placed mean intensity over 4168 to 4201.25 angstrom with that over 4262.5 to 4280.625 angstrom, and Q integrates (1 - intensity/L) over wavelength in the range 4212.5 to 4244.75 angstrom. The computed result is 1.8 angstrom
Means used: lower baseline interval 20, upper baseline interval 20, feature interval 18.8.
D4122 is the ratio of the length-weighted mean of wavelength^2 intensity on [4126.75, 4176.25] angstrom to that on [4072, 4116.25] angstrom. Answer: 1.07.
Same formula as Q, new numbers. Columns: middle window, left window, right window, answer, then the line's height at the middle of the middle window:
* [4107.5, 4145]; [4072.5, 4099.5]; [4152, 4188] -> 1.2 angstrom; 20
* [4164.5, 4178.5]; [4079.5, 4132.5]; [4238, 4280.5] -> -0.5 angstrom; 19.3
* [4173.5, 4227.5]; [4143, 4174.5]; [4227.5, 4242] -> -0.6 angstrom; 19.3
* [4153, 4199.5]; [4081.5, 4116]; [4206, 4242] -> -2.6 angstrom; 19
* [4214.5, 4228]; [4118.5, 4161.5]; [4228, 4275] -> 0.2 angstrom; 19.4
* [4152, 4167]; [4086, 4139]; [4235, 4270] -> -0.8 angstrom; 19.2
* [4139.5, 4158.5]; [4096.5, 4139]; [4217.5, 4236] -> -1.7 angstrom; 18.7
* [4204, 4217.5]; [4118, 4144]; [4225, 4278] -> -0.1 angstrom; 19.2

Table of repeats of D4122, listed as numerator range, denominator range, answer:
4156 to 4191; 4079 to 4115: 1.08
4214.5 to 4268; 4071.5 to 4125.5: 1.08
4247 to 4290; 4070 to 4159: 1.08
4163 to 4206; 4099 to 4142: 1.09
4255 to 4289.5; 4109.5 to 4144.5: 1.10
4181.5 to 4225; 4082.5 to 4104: 1.09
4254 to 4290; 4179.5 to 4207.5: 1.04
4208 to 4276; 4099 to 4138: 1.10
